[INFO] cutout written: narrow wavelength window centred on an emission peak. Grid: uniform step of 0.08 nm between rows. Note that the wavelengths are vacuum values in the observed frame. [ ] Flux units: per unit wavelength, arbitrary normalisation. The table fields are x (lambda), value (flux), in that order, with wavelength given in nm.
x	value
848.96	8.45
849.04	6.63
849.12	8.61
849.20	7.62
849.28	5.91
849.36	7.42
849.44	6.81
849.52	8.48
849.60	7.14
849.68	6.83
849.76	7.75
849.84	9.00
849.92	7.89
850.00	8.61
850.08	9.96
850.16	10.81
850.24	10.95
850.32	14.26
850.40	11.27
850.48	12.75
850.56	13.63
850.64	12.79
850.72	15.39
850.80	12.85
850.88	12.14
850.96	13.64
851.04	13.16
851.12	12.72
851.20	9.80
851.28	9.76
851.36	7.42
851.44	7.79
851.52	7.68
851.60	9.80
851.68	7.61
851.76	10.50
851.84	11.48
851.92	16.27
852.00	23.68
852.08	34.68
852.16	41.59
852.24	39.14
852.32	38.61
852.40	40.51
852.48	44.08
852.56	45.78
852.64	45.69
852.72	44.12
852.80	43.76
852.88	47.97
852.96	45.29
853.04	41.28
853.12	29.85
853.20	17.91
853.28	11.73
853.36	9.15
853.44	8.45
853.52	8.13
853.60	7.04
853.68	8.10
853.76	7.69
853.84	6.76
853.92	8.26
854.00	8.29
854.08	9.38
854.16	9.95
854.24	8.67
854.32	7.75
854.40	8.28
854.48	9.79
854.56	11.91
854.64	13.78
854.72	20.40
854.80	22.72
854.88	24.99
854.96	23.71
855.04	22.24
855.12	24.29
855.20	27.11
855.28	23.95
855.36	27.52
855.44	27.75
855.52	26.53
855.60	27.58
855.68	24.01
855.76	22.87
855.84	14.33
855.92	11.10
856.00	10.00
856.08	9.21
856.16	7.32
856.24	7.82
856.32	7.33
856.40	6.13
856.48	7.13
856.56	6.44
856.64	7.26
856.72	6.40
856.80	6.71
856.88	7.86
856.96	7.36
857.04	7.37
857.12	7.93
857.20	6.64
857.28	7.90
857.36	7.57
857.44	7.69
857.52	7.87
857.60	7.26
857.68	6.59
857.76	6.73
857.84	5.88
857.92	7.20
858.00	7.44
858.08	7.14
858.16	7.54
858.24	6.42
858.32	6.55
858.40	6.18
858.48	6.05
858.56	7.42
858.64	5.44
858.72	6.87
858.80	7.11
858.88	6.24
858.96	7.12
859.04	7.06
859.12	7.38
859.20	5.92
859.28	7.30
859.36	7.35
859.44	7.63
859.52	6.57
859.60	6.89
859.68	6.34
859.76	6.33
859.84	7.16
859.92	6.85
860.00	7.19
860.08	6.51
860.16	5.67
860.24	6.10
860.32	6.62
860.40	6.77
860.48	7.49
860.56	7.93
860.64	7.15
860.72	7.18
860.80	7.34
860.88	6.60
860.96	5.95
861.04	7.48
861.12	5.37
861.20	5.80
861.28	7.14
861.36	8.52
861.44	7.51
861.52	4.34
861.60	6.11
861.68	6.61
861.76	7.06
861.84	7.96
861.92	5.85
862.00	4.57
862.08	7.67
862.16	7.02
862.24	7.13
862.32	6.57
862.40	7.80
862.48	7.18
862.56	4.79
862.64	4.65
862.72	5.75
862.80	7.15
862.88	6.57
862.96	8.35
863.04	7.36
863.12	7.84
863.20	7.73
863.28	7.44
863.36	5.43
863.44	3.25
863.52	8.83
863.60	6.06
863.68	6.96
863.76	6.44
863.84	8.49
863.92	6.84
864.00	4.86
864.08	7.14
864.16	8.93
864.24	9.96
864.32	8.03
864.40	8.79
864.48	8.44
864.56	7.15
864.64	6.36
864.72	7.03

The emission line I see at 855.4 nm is [N II]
